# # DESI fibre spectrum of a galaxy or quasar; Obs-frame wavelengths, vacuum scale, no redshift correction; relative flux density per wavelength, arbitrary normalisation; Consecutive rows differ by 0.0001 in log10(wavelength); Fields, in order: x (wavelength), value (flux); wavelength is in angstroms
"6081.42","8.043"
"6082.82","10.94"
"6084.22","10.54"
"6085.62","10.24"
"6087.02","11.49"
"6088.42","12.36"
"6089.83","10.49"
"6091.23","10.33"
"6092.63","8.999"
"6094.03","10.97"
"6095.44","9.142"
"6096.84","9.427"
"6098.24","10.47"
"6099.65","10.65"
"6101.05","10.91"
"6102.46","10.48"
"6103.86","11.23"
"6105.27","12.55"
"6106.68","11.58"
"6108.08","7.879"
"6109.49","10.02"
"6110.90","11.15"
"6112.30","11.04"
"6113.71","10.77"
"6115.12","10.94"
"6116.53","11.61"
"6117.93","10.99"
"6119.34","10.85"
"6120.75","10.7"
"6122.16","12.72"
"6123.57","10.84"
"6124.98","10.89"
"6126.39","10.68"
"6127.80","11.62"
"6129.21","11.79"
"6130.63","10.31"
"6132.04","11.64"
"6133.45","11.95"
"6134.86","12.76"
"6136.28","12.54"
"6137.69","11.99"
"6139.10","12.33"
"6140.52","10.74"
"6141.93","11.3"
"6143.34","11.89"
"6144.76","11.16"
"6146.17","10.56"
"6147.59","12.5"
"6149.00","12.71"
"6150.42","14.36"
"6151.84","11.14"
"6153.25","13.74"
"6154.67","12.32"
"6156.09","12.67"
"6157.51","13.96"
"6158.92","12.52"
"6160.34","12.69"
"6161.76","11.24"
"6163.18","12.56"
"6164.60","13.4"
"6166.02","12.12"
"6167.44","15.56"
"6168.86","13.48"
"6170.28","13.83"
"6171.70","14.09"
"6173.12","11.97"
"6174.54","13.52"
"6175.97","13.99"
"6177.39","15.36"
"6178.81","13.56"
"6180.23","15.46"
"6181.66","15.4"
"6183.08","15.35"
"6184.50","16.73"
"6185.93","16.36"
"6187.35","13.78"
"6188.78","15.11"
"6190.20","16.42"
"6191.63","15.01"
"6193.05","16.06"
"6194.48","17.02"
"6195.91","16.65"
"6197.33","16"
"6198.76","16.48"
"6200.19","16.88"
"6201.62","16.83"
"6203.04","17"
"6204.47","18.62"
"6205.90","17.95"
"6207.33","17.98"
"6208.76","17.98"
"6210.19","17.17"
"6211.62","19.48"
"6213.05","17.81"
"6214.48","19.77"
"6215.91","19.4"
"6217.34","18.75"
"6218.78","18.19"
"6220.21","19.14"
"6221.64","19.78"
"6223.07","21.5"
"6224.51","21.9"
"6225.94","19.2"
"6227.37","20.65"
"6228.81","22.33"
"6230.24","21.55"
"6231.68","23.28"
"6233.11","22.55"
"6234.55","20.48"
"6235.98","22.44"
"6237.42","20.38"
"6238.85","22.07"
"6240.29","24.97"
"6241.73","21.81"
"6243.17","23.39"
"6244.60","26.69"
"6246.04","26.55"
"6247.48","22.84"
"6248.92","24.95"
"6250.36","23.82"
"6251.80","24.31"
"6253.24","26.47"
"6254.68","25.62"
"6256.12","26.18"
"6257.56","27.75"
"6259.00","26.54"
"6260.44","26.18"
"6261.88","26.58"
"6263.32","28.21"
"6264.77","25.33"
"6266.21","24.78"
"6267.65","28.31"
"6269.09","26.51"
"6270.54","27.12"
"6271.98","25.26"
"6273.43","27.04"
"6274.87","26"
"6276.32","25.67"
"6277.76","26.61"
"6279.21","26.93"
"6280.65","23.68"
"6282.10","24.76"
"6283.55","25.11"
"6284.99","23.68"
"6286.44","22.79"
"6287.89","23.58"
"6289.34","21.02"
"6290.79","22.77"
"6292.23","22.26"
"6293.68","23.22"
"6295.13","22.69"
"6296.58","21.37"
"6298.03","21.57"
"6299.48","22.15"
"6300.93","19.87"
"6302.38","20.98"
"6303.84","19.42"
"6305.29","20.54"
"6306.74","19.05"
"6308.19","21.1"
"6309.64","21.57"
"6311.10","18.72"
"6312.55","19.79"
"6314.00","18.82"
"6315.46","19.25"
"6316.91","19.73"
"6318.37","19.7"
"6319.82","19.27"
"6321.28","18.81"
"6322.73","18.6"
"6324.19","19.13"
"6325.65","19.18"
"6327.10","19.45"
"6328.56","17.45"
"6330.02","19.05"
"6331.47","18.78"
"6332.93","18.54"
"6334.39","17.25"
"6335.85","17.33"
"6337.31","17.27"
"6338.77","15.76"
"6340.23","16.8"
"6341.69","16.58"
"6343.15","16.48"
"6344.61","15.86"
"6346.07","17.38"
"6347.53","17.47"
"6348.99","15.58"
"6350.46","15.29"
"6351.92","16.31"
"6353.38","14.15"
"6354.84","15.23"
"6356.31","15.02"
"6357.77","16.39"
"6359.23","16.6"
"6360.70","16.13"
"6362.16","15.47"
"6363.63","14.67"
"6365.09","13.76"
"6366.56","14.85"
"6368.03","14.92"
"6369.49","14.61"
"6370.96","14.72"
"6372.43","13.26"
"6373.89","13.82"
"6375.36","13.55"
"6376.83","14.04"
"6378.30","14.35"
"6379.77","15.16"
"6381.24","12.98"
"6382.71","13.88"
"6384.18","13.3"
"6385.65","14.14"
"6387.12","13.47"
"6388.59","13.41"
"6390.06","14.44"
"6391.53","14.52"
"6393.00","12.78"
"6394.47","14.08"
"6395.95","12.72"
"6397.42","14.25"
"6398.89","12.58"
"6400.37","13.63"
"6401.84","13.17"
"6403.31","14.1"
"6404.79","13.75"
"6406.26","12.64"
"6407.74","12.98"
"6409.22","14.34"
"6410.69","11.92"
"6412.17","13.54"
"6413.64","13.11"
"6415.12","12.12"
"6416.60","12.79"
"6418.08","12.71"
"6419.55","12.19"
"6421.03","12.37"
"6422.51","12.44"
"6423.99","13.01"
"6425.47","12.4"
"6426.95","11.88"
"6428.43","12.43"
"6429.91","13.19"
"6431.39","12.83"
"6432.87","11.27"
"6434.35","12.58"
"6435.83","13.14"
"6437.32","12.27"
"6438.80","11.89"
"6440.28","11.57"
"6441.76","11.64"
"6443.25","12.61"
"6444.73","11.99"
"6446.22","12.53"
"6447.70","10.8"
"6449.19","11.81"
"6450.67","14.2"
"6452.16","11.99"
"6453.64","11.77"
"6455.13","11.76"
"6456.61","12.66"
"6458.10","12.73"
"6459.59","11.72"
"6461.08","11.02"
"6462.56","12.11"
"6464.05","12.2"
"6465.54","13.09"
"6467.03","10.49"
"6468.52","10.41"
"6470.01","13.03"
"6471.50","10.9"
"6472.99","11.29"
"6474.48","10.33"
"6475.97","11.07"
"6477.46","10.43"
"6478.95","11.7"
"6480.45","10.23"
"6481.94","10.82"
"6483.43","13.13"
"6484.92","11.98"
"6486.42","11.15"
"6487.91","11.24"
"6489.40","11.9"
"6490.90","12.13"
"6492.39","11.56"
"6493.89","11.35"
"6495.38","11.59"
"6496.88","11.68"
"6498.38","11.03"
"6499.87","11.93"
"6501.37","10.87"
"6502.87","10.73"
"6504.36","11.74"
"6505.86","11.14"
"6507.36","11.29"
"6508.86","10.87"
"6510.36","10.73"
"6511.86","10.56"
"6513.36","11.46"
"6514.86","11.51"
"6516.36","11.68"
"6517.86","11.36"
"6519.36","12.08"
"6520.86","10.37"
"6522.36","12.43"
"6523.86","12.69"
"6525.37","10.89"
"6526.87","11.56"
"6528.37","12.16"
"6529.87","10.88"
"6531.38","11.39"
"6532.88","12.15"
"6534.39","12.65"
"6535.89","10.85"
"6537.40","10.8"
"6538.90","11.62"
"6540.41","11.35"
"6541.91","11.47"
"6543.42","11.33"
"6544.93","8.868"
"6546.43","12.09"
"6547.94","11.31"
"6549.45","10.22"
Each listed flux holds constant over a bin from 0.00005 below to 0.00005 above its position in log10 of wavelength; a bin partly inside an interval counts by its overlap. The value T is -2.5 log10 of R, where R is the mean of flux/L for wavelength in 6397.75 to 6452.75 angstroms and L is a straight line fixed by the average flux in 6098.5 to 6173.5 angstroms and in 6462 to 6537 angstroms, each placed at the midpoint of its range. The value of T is -0.098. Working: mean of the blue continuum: 11.8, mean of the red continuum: 11.5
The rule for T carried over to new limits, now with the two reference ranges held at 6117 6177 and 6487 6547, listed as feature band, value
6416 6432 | -0.09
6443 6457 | -0.06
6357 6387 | -0.23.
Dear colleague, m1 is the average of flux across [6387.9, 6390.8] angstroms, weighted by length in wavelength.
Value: 13.9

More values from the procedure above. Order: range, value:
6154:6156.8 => 12.5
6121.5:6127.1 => 11.3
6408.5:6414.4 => 13.2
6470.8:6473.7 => 11.1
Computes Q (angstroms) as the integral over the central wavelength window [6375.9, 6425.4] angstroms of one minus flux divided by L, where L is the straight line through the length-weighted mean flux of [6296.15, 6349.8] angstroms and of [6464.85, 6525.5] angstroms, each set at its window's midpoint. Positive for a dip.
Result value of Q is 6.72 angstroms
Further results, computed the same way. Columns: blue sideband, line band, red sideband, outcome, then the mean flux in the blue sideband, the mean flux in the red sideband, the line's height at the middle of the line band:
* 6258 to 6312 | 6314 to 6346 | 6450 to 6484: 4.13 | 23.8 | 11.7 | 20.8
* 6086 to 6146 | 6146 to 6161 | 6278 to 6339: 0.21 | 11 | 20.6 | 12.9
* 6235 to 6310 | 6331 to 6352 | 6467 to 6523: 3.42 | 24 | 11.3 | 20.1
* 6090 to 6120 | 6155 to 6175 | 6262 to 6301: 2.88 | 10.6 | 24.5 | 15.3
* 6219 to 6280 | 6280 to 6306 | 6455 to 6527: -0.41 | 24.2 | 11.5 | 21.9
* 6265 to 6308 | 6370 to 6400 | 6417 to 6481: 5.01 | 23.6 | 12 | 16.6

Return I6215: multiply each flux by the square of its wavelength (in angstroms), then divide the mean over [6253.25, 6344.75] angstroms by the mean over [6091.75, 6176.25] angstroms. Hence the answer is 2.0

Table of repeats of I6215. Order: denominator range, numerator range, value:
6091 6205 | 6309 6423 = 1.29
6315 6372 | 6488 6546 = 0.71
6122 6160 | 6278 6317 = 1.91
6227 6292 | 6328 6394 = 0.65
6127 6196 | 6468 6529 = 0.95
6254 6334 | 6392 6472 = 0.58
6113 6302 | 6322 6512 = 0.78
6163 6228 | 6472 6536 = 0.76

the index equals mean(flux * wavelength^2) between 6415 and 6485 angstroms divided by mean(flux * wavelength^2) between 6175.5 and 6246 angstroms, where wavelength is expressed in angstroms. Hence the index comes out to 0.69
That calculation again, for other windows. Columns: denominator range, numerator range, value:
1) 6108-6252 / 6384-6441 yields 0.88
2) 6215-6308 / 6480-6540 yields 0.53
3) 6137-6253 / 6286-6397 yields 1.06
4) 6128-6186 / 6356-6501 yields 1.07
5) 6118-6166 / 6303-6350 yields 1.63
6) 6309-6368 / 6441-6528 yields 0.70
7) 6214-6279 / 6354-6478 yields 0.58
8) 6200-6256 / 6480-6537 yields 0.59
